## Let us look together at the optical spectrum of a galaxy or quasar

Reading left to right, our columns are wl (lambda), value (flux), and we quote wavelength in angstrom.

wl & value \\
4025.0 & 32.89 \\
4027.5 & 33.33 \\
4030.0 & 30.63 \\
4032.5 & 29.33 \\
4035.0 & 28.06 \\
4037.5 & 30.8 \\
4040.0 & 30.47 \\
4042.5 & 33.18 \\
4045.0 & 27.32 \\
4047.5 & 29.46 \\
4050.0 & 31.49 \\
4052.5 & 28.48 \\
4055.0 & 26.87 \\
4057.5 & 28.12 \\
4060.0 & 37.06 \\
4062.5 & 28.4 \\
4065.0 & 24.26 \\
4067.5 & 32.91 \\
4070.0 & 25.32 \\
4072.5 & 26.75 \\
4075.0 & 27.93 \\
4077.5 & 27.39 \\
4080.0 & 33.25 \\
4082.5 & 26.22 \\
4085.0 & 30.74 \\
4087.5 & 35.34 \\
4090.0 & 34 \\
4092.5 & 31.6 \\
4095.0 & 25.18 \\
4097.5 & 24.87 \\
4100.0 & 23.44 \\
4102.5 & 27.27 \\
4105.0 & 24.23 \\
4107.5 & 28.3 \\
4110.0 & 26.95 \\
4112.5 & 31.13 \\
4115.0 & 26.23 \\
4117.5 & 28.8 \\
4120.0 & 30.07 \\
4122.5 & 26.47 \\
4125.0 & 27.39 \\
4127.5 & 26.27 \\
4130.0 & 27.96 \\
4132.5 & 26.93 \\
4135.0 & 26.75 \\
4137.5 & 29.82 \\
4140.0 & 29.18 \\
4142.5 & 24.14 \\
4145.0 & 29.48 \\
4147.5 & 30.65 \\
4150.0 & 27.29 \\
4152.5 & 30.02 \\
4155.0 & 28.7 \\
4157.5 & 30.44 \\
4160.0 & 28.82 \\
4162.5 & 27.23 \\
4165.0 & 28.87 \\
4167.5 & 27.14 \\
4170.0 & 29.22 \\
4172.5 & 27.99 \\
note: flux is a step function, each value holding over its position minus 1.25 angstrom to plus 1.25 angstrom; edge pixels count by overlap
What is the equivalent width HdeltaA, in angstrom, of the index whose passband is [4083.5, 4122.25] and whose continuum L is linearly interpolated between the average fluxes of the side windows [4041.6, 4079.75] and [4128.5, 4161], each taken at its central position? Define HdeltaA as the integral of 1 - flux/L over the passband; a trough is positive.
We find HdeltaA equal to 0.4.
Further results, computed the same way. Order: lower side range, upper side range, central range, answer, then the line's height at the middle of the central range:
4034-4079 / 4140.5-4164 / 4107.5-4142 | 1.0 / 28.7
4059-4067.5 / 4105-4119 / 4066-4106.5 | 0.9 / 29.1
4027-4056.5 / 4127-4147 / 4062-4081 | 0.6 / 29.2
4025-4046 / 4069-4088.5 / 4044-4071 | 0.6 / 29.8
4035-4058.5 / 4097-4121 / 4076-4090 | -1.3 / 28.1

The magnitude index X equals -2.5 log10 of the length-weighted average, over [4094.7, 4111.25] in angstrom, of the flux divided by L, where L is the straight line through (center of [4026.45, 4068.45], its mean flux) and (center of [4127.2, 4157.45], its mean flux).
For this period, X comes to 0.13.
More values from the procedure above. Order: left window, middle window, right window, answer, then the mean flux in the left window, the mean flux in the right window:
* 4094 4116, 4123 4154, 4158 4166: -0.013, 26.4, 28.5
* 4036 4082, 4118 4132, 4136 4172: 0.046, 29.4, 28.6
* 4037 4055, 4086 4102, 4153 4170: 0.014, 29.9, 28.6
